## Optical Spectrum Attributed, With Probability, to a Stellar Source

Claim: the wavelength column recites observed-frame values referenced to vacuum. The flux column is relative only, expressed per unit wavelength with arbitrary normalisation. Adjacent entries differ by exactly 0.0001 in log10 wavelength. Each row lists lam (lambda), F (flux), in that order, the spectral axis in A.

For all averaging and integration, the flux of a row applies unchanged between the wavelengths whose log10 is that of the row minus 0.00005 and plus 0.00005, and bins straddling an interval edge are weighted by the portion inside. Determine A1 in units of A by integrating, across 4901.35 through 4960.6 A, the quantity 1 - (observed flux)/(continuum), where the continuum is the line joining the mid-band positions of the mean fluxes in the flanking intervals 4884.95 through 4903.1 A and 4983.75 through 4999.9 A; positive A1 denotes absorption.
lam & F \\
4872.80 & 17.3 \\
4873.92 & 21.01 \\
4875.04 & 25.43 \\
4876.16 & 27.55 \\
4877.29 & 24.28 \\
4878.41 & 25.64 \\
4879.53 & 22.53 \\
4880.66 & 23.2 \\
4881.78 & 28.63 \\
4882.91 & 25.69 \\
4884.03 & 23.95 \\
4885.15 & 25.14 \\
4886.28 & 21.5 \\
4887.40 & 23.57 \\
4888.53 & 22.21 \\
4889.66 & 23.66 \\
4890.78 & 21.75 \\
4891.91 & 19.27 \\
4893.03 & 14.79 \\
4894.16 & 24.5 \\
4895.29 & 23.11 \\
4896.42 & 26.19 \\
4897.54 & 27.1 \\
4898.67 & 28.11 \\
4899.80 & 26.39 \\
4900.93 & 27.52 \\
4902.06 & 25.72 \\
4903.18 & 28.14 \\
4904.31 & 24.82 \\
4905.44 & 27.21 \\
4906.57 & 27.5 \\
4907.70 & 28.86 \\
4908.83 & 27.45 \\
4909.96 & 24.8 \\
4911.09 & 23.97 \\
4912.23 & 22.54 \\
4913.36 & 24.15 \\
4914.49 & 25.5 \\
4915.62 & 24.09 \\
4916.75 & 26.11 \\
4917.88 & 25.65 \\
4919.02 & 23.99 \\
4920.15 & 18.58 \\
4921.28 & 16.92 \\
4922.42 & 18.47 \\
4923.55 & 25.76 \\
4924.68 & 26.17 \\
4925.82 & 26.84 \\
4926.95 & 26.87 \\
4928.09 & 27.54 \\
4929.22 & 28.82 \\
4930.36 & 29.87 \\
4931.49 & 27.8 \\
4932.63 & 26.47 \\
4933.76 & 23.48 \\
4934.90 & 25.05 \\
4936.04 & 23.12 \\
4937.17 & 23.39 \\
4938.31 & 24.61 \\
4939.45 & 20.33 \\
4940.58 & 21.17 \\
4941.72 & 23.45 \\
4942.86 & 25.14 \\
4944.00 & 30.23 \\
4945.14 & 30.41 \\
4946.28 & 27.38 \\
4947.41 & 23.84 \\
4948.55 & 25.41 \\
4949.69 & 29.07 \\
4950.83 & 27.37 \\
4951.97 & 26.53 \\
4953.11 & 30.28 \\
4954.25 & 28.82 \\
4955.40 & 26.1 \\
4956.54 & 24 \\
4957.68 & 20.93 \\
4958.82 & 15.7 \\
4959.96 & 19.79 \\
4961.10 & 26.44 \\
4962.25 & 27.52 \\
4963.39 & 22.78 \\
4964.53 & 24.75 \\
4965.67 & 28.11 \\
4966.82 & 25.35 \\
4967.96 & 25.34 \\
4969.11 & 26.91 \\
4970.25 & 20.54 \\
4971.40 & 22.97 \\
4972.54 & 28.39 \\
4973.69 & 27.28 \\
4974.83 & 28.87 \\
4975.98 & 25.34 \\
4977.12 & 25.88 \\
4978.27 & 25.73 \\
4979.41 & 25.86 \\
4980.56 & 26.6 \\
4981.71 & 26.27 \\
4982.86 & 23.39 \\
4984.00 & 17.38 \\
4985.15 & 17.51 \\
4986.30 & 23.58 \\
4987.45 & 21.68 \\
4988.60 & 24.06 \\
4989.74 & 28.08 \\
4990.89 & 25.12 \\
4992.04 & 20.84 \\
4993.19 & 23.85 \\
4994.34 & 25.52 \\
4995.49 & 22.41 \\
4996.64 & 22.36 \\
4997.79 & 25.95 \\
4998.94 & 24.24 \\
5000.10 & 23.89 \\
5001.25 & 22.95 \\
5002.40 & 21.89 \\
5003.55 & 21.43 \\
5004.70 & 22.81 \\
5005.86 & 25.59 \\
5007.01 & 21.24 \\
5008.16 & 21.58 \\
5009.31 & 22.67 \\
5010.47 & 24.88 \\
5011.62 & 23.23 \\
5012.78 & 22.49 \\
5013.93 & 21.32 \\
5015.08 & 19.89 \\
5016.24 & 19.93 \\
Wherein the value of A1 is -3.8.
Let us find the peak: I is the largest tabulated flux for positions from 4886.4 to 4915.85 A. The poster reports 28.86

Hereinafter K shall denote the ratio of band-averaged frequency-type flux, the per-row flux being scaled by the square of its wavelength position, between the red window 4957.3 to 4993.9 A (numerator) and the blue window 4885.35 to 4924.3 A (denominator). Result 1.0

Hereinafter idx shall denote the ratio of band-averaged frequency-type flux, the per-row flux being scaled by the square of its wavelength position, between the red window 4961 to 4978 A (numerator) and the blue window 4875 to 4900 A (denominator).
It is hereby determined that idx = 1.1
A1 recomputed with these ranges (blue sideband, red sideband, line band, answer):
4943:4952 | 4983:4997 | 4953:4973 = 0.92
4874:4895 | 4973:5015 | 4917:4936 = -1.07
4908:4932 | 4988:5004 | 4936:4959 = -0.78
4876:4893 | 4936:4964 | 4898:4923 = -0.78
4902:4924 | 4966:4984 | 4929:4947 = -0.53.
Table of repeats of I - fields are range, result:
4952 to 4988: 30.28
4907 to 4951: 30.41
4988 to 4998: 28.08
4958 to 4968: 28.11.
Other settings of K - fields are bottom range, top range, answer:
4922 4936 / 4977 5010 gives 0.92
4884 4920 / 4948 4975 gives 1.05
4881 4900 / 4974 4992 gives 1.06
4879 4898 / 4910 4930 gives 1.06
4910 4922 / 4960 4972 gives 1.10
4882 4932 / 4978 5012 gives 0.98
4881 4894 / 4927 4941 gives 1.13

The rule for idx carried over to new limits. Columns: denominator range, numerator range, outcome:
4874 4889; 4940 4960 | 1.07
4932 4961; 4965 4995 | 1.00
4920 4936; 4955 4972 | 0.97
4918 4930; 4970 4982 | 1.10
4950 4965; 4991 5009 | 0.95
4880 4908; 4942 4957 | 1.13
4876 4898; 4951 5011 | 1.06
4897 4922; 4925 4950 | 1.04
